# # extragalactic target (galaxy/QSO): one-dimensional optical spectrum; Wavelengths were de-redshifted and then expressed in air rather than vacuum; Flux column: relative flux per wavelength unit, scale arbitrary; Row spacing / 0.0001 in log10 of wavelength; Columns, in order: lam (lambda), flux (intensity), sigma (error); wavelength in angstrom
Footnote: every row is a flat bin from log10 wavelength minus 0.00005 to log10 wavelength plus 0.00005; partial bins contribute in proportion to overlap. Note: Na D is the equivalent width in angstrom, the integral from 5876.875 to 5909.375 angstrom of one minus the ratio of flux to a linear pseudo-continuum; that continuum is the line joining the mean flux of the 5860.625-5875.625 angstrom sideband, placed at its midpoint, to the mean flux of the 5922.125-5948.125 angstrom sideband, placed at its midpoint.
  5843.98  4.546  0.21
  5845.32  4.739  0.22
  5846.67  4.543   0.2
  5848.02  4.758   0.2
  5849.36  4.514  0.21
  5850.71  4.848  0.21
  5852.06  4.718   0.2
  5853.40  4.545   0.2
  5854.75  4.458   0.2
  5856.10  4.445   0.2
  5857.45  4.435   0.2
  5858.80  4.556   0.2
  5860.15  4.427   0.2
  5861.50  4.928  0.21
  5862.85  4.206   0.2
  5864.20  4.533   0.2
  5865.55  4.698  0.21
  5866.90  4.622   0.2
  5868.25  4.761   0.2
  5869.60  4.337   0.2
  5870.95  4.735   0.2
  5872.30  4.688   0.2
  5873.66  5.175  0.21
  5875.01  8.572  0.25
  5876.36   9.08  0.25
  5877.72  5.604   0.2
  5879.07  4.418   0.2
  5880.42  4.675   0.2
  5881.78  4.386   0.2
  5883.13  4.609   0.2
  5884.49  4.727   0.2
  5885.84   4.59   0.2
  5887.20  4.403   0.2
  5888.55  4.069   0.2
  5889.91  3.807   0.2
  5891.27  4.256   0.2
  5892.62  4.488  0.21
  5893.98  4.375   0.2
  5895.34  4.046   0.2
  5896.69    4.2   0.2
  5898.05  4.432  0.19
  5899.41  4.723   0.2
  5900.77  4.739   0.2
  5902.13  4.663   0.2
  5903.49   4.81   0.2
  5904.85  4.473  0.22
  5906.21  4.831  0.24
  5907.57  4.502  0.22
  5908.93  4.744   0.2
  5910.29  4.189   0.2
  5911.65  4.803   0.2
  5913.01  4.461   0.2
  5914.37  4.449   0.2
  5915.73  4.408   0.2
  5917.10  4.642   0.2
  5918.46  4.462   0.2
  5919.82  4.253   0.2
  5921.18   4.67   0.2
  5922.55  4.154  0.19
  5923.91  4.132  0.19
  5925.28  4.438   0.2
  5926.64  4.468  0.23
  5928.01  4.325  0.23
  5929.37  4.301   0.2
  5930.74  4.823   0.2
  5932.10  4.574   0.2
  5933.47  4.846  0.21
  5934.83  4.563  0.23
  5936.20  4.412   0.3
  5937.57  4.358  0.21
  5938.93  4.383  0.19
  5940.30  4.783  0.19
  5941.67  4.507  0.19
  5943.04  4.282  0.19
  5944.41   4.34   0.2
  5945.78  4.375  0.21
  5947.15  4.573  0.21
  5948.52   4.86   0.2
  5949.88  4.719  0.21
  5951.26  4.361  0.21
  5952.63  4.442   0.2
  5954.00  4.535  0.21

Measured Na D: 1.7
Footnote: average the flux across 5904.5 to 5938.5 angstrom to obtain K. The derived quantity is 4.49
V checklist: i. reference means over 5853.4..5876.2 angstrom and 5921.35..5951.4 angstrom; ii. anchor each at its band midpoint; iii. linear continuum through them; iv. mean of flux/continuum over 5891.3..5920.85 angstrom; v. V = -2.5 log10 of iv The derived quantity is 0.040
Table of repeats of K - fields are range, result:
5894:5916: 4.53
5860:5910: 4.79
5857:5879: 5.2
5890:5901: 4.36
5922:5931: 4.36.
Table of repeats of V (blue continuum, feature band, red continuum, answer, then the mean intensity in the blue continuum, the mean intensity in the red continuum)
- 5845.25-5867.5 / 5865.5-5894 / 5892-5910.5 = -0.10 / 4.58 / 4.52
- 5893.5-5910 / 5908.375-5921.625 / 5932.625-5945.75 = 0.00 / 4.54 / 4.49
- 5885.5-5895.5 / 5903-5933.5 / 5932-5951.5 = -0.02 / 4.25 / 4.53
